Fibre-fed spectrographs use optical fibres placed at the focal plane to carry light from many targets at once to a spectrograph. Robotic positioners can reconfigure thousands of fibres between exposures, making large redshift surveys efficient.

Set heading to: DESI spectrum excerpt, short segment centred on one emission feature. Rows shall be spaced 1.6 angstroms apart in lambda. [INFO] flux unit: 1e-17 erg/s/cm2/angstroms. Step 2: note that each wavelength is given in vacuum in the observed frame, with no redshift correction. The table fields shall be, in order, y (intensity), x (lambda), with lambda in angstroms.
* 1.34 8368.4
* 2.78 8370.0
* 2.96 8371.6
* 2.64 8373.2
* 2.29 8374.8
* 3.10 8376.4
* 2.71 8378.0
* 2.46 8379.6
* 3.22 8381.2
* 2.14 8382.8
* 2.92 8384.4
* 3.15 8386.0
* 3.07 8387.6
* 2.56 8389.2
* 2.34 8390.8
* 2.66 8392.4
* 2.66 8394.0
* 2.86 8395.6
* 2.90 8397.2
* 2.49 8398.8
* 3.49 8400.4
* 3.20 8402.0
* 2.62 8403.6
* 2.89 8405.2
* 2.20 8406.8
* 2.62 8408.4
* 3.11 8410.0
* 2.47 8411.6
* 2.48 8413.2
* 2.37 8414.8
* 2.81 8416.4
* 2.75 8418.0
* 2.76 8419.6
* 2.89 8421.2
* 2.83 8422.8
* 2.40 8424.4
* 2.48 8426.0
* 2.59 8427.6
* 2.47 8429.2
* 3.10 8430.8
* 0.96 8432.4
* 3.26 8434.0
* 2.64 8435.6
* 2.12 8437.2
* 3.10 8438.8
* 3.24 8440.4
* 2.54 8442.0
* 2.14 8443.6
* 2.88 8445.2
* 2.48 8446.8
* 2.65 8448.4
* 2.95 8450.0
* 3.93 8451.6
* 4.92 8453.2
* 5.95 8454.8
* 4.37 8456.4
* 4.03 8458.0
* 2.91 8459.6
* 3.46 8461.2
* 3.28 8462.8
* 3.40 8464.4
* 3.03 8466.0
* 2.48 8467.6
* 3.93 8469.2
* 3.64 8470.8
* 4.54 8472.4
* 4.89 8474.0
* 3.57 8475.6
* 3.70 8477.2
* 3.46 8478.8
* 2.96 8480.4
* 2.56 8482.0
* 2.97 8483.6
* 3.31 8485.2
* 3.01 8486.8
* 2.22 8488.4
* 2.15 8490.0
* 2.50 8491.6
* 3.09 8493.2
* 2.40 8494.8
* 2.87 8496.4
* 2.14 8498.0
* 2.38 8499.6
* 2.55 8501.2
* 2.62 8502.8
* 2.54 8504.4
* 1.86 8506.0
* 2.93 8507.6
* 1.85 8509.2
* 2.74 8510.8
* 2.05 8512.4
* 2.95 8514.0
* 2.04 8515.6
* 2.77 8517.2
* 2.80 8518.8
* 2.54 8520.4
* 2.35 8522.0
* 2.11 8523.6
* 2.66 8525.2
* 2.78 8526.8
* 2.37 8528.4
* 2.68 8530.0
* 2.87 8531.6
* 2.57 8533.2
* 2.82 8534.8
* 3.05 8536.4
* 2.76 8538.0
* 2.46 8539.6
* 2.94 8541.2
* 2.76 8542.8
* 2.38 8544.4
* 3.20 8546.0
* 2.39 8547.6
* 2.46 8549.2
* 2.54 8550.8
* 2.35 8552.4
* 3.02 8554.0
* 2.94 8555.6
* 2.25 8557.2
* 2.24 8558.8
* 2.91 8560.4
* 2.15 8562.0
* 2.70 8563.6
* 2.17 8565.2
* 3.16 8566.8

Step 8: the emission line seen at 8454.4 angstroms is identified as [S II] 6716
